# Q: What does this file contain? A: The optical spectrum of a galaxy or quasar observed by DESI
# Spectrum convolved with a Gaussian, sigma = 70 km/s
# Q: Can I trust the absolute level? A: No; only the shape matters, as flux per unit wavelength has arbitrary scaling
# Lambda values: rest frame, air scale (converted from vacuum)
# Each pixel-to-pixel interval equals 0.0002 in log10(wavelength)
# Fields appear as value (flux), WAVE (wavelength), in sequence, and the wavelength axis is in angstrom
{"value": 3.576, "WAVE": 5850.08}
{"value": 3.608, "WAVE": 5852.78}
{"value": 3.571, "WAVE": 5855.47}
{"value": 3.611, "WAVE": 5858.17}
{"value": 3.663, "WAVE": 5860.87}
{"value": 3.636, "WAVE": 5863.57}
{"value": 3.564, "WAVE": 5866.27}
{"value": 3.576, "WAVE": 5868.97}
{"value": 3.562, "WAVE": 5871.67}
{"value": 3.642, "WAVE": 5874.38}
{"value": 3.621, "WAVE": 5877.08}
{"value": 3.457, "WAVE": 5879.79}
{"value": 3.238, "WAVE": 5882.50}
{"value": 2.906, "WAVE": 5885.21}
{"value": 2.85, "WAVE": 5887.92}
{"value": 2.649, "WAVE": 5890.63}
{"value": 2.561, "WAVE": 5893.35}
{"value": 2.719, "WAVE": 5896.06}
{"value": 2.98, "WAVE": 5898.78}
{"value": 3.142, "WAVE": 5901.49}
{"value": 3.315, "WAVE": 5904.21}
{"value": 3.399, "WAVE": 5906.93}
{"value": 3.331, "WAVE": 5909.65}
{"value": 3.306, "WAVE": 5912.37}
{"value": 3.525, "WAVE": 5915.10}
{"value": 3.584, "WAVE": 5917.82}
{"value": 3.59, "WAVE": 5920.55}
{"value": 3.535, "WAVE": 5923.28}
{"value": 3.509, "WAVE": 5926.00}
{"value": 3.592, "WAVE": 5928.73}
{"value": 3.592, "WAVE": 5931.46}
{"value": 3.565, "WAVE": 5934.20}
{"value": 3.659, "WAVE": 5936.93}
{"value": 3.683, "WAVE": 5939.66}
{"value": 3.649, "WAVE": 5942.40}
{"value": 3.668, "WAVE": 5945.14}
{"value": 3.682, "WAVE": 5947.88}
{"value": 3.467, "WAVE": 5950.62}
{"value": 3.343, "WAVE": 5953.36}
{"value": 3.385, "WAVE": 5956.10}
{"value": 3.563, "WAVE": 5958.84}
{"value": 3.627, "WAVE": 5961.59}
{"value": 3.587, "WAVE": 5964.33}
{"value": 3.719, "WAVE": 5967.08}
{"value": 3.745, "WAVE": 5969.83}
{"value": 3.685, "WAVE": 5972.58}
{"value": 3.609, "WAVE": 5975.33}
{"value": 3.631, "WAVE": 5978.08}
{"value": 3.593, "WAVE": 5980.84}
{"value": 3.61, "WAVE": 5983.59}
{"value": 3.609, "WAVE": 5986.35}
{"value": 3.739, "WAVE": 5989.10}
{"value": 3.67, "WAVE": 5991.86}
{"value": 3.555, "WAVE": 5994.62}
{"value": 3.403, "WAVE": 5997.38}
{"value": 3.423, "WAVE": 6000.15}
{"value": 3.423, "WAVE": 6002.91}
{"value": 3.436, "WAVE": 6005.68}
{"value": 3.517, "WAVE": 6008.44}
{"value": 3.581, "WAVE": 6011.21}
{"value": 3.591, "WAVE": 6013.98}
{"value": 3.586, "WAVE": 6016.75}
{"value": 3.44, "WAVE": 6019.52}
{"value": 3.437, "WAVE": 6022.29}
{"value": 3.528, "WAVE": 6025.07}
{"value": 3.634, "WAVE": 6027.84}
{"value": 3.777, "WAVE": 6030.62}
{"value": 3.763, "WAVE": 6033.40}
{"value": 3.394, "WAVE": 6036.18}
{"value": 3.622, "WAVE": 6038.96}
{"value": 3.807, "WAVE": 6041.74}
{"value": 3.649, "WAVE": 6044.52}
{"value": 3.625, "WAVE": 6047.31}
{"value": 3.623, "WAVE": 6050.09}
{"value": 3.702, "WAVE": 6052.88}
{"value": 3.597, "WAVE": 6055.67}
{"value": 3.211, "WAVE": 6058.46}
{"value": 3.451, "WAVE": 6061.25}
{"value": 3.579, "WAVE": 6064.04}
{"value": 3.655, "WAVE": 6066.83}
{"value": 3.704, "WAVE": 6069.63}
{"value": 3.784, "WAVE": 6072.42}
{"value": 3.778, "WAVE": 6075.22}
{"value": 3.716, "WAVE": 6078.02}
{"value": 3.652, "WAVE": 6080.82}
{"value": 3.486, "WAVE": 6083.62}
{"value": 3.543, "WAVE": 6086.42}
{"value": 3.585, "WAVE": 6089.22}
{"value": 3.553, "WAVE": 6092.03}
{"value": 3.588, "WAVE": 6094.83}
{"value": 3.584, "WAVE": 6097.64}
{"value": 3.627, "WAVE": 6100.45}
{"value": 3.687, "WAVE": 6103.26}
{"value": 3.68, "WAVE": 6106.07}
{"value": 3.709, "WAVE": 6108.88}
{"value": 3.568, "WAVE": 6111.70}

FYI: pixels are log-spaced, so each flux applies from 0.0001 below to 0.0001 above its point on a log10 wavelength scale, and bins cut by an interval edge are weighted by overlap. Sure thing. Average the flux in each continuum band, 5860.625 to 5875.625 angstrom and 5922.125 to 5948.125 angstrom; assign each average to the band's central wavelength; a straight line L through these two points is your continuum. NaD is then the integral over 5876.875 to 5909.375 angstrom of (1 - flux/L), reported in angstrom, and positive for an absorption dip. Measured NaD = 4.9 angstrom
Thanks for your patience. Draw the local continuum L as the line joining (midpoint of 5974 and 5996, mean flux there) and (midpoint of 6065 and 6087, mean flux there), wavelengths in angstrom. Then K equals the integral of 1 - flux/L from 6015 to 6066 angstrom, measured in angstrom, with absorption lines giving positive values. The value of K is 1.0 angstrom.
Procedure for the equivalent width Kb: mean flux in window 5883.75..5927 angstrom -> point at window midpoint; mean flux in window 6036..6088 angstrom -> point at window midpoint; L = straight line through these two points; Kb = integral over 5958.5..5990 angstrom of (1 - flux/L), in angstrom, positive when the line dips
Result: -2.6 angstrom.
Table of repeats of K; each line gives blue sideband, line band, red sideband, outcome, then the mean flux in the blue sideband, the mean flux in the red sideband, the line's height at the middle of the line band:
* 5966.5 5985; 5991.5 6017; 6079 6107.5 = 0.9 angstrom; 3.65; 3.6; 3.64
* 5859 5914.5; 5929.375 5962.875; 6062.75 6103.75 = -2.0 angstrom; 3.26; 3.63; 3.37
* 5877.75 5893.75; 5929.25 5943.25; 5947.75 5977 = -1.0 angstrom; 2.99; 3.58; 3.38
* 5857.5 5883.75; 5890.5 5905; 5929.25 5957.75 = 2.7 angstrom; 3.56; 3.57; 3.56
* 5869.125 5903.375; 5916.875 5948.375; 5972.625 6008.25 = -2.7 angstrom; 3.13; 3.56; 3.32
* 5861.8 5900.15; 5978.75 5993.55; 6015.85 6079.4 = -0.8 angstrom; 3.22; 3.61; 3.47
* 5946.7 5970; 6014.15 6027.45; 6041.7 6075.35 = 0.3 angstrom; 3.56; 3.62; 3.59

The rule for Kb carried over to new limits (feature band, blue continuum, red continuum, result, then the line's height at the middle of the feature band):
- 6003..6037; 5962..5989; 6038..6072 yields 0.7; 3.63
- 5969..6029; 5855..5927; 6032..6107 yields -1.0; 3.5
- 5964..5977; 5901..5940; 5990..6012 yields -0.7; 3.5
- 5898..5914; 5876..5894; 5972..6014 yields -0.6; 3.15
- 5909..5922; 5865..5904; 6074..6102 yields -0.9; 3.24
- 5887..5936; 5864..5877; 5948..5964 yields 3.8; 3.55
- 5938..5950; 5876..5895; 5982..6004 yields -1.2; 3.31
